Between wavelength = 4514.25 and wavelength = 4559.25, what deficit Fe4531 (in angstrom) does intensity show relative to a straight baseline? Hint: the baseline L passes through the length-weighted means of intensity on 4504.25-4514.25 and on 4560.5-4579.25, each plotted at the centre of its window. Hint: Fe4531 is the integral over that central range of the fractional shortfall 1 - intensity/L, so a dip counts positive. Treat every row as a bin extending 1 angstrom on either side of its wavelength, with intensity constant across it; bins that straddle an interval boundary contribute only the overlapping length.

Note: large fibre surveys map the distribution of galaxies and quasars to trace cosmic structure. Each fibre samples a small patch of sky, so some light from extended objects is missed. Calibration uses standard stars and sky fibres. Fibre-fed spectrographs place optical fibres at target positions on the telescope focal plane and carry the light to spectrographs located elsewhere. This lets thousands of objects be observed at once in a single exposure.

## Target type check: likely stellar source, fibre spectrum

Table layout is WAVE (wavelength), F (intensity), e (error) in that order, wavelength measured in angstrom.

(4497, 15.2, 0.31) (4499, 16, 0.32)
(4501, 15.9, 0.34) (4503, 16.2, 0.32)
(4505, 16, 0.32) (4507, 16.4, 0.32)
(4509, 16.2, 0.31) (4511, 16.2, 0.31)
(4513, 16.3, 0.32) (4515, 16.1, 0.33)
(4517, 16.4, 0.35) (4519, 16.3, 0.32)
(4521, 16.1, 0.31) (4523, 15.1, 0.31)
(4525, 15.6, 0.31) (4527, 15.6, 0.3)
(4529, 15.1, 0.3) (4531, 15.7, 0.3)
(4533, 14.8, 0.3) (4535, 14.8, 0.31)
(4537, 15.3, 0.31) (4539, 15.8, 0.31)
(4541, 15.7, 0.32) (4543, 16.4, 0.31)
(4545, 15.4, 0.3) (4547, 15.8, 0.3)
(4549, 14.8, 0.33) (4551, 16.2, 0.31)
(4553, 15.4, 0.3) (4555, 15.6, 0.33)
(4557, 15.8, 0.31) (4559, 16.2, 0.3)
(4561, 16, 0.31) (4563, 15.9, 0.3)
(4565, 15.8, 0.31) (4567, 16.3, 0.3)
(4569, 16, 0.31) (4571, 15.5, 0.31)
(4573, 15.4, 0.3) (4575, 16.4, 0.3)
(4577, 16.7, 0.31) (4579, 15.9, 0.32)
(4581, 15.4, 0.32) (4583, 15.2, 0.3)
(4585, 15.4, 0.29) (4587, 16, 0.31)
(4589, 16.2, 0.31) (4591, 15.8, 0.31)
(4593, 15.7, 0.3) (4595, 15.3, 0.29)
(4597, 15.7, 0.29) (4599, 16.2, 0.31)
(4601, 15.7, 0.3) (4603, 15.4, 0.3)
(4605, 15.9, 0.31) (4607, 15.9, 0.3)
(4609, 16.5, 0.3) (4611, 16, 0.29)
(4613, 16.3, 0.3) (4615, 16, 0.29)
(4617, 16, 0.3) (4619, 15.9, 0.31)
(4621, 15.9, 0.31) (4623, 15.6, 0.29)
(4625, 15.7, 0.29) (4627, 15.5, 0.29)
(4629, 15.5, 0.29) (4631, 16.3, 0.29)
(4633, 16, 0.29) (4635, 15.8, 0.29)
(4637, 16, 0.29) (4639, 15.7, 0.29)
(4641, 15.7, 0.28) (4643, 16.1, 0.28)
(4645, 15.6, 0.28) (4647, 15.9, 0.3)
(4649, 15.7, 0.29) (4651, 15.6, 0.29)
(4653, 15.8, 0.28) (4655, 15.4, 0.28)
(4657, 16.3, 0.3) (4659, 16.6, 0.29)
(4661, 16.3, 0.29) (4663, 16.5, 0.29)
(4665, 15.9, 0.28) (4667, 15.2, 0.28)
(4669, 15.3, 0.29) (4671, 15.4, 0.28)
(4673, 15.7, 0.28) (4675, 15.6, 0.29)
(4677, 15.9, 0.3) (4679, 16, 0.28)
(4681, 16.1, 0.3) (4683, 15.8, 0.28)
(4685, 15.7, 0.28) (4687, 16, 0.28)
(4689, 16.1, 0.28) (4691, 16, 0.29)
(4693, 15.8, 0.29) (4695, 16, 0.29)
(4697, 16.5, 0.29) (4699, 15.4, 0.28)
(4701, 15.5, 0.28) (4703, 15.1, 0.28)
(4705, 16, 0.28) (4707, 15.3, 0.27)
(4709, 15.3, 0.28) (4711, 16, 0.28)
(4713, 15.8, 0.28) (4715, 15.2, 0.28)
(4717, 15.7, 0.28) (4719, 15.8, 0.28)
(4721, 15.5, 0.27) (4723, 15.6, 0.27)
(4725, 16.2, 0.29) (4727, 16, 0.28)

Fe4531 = 1.3 angstrom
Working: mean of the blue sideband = 16.2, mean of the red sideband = 16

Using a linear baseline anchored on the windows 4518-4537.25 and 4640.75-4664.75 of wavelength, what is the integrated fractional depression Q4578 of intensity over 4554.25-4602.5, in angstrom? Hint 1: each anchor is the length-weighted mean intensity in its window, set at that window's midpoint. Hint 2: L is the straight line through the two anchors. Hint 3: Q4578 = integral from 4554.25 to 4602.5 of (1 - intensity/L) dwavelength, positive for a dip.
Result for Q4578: -0.6 angstrom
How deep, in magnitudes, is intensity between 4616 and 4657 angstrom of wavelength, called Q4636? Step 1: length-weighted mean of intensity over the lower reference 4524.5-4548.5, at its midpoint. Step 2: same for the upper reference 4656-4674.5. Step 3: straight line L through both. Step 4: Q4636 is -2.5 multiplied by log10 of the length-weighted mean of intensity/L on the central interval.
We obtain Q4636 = 0.001 mag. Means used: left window 15.5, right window 15.9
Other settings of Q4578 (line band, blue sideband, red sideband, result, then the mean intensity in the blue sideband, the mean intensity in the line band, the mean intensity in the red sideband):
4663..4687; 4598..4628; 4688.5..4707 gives 0.1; 15.9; 15.7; 15.8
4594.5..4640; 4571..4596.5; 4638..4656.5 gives -0.3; 15.8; 15.9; 15.7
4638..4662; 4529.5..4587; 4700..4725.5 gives -0.4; 15.7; 15.9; 15.6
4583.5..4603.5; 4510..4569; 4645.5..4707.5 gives 0.1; 15.7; 15.7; 15.8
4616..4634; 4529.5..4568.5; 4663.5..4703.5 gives -0.1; 15.7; 15.8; 15.8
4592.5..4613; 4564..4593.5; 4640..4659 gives 0.0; 15.8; 15.9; 15.8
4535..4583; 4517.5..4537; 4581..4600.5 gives -0.6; 15.5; 15.8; 15.7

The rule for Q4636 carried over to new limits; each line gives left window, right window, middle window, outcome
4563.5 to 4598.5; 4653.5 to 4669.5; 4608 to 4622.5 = -0.01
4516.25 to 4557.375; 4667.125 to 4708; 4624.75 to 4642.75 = -0.01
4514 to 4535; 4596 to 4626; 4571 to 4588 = 0.00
